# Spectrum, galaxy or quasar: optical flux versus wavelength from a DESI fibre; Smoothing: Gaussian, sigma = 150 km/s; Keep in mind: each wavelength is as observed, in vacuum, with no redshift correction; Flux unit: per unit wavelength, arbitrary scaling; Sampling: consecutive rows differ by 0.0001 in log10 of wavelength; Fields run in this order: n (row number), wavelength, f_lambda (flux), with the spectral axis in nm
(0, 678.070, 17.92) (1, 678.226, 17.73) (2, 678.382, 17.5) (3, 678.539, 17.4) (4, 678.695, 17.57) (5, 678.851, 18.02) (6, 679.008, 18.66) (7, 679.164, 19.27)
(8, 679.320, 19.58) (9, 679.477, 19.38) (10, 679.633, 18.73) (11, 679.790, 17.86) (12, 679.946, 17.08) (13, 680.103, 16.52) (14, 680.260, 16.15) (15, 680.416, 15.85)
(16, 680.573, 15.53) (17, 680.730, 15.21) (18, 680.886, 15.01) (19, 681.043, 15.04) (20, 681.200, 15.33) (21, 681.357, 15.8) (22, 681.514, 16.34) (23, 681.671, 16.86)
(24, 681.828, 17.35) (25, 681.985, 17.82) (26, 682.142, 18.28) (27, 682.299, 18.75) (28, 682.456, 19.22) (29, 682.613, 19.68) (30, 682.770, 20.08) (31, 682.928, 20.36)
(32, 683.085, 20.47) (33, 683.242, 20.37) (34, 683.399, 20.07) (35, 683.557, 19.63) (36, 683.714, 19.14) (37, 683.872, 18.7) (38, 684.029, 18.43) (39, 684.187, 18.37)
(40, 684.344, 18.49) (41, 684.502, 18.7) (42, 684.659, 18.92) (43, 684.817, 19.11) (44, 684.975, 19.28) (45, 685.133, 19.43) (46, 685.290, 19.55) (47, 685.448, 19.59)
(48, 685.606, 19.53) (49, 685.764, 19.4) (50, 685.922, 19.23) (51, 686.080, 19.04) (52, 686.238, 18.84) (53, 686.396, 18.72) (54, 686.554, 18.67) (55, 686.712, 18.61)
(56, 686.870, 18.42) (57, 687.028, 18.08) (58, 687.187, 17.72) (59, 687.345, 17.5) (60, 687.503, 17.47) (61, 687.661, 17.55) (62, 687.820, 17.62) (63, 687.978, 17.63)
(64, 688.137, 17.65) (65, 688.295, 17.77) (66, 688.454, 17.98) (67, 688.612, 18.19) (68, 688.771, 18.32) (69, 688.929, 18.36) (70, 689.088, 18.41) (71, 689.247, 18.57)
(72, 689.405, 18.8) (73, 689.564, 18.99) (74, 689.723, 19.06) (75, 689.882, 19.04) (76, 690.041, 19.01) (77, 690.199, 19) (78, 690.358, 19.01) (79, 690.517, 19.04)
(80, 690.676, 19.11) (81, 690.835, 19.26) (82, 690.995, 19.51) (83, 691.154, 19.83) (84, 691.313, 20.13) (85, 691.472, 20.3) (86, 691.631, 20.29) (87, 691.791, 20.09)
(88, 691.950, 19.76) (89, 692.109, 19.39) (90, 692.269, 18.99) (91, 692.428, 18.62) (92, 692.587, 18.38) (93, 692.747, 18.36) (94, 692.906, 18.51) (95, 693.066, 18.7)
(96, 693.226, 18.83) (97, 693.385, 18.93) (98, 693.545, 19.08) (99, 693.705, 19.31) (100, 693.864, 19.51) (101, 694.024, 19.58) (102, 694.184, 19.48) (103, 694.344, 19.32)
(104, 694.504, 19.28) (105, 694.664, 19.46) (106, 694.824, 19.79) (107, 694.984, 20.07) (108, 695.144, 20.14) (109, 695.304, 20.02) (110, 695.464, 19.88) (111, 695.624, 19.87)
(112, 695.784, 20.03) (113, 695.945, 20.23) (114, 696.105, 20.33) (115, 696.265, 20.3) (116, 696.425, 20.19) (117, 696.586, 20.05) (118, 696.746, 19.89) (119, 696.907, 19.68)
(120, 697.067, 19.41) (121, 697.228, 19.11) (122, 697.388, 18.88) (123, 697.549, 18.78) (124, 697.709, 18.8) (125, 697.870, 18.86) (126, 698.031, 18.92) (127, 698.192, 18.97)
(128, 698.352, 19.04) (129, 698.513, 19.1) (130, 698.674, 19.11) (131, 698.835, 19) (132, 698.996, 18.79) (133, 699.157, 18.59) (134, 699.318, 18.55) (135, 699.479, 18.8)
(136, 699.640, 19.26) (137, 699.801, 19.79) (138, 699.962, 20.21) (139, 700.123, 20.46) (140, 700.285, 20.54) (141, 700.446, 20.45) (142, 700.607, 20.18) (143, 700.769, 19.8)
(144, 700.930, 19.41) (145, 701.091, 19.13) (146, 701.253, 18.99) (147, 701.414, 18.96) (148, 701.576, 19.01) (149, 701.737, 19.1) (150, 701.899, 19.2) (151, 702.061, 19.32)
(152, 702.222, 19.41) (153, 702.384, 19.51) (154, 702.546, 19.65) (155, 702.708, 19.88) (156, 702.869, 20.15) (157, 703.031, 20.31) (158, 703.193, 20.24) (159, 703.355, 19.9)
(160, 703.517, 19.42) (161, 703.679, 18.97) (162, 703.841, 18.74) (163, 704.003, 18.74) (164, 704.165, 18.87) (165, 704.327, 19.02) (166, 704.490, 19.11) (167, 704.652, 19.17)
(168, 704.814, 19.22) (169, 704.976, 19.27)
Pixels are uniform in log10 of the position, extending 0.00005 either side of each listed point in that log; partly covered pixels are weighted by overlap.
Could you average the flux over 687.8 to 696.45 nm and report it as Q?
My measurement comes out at 19.2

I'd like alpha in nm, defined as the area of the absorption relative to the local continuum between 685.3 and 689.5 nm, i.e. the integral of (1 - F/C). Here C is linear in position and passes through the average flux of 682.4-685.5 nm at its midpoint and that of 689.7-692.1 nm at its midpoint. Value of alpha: 0.23 nm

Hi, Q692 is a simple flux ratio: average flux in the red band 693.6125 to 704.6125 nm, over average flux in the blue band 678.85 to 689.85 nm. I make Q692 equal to 1.07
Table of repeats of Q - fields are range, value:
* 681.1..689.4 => 18.5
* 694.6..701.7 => 19.5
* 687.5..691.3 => 18.6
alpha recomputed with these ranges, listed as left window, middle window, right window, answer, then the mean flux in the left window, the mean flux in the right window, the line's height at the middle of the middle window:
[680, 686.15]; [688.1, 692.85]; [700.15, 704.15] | -0.06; 18.2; 19.5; 18.7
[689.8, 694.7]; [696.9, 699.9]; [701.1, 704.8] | 0.05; 19.3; 19.3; 19.3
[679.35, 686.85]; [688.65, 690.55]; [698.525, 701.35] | 0.00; 18.3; 19.5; 18.7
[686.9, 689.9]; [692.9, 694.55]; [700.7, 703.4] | -0.04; 18.1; 19.5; 18.7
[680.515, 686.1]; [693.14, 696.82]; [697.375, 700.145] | -0.16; 18.4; 19.1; 18.9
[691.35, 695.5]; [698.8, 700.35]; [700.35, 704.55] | 0.00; 19.4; 19.4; 19.4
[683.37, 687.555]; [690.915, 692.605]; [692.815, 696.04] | -0.03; 18.8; 19.5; 19.3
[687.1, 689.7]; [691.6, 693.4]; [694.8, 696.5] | 0.02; 18.1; 20.1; 19.2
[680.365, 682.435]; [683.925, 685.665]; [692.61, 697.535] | -0.18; 16.5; 19.5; 17.2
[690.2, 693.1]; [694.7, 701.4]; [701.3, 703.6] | -0.03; 19.3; 19.6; 19.5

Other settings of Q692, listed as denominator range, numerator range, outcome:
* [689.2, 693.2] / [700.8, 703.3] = 1.02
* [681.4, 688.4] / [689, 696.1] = 1.04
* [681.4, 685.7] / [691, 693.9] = 1.02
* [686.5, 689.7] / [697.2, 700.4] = 1.06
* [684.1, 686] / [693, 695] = 1.01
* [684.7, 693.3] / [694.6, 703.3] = 1.04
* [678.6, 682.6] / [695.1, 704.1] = 1.13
